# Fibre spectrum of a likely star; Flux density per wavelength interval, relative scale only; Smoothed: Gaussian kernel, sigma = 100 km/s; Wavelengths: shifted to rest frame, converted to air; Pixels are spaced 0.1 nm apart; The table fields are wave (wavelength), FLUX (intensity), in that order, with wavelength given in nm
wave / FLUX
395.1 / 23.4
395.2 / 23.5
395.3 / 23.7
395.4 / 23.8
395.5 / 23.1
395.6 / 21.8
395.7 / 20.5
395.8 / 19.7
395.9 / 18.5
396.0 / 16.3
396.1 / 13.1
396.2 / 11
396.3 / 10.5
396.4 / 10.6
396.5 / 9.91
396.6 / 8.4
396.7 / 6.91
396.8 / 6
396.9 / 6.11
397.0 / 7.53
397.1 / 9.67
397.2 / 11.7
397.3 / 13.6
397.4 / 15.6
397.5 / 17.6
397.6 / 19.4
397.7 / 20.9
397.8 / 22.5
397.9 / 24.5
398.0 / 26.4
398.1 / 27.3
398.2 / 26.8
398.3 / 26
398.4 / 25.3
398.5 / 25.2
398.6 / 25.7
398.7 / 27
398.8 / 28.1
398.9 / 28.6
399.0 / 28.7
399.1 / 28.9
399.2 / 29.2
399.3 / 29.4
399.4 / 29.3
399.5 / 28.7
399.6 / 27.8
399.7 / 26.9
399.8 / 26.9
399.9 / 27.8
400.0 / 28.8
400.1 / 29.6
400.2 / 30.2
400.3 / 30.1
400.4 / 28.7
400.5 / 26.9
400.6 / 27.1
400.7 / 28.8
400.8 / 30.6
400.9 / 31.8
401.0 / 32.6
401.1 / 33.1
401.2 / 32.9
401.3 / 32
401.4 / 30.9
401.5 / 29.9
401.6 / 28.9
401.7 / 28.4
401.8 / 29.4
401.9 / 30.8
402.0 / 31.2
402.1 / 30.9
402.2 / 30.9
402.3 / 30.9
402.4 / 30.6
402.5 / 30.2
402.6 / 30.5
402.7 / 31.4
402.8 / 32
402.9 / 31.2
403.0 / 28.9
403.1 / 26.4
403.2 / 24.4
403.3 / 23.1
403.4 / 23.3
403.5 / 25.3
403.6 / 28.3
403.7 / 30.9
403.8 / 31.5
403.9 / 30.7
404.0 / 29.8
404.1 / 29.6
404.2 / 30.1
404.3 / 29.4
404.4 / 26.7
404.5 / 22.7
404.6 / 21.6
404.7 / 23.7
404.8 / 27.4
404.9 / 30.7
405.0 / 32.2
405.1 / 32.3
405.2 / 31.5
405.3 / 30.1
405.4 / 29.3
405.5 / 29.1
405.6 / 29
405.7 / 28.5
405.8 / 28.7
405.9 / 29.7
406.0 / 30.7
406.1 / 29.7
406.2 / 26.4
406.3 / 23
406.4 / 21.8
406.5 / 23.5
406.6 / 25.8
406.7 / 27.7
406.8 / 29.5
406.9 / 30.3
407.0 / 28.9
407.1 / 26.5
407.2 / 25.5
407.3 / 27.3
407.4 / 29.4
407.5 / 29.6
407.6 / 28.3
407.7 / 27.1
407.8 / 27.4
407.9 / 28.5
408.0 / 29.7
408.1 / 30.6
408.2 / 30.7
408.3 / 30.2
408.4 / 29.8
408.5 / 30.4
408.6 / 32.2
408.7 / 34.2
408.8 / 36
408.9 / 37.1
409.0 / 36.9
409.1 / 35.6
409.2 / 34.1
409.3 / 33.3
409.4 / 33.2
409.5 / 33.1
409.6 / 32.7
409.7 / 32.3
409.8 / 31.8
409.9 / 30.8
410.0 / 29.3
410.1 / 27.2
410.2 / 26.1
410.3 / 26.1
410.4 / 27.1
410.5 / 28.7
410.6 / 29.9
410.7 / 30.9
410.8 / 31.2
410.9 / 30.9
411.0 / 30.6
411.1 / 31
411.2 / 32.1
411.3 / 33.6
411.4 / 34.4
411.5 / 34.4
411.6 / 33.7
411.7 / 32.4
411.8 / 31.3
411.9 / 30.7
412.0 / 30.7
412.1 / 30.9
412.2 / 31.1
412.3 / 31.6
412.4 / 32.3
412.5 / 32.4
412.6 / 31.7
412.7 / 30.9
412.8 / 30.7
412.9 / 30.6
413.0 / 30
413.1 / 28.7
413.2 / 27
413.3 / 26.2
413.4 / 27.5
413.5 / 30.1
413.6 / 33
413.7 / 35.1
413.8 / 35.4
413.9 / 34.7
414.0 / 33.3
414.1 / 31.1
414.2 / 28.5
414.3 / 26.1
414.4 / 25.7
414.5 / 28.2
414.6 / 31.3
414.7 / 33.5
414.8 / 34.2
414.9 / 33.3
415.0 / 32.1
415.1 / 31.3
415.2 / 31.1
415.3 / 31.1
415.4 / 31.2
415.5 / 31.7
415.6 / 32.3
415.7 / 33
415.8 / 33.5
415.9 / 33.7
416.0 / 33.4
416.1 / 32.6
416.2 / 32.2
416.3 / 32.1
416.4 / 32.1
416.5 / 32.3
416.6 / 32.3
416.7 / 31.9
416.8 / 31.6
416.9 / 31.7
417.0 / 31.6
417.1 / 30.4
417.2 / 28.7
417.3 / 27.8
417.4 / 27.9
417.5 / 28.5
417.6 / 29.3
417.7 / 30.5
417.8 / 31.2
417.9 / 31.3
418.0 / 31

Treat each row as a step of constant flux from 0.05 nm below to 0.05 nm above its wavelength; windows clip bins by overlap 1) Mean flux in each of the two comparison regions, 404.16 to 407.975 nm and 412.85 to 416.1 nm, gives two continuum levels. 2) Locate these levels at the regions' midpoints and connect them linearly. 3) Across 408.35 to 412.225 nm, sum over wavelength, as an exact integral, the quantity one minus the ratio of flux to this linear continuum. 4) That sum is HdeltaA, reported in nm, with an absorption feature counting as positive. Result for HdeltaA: -0.29 nm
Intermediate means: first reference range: 27.9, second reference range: 31.2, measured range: 31.7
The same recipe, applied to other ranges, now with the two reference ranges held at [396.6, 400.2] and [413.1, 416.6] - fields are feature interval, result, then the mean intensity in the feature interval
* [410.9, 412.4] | -0.117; 32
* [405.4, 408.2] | -0.091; 27.9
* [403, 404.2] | -0.114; 27.7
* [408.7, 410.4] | -0.215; 32.1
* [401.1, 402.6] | -0.387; 30.6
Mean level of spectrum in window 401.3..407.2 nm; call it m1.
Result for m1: 28.6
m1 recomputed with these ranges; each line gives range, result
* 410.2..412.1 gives 31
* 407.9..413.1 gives 31.5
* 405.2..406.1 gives 29.5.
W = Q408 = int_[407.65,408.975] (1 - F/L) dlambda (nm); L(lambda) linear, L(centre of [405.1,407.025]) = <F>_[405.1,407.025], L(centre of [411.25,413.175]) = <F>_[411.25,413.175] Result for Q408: -0.08 nm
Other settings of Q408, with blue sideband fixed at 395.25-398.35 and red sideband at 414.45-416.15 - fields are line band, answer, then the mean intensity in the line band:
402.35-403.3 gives -0.32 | 29.2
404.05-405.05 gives -0.18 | 27.4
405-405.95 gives -0.24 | 29.9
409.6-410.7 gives -0.05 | 29.2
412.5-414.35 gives 0.00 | 30.6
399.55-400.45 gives -0.42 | 28.5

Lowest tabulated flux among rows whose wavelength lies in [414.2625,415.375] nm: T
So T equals 25.7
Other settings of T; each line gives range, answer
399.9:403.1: 26.4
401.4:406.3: 21.6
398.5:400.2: 25.2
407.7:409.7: 27.4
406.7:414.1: 25.5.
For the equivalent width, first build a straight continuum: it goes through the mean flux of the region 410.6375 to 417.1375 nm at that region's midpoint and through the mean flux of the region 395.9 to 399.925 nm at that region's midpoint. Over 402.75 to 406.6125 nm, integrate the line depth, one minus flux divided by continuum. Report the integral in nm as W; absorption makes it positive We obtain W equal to -0.46 nm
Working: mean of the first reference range 20.2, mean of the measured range 27.9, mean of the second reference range 31.5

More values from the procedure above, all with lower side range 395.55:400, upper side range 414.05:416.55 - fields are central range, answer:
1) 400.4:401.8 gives -0.48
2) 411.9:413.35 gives -0.03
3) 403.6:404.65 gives -0.17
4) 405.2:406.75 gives -0.13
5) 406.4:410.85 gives -0.45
